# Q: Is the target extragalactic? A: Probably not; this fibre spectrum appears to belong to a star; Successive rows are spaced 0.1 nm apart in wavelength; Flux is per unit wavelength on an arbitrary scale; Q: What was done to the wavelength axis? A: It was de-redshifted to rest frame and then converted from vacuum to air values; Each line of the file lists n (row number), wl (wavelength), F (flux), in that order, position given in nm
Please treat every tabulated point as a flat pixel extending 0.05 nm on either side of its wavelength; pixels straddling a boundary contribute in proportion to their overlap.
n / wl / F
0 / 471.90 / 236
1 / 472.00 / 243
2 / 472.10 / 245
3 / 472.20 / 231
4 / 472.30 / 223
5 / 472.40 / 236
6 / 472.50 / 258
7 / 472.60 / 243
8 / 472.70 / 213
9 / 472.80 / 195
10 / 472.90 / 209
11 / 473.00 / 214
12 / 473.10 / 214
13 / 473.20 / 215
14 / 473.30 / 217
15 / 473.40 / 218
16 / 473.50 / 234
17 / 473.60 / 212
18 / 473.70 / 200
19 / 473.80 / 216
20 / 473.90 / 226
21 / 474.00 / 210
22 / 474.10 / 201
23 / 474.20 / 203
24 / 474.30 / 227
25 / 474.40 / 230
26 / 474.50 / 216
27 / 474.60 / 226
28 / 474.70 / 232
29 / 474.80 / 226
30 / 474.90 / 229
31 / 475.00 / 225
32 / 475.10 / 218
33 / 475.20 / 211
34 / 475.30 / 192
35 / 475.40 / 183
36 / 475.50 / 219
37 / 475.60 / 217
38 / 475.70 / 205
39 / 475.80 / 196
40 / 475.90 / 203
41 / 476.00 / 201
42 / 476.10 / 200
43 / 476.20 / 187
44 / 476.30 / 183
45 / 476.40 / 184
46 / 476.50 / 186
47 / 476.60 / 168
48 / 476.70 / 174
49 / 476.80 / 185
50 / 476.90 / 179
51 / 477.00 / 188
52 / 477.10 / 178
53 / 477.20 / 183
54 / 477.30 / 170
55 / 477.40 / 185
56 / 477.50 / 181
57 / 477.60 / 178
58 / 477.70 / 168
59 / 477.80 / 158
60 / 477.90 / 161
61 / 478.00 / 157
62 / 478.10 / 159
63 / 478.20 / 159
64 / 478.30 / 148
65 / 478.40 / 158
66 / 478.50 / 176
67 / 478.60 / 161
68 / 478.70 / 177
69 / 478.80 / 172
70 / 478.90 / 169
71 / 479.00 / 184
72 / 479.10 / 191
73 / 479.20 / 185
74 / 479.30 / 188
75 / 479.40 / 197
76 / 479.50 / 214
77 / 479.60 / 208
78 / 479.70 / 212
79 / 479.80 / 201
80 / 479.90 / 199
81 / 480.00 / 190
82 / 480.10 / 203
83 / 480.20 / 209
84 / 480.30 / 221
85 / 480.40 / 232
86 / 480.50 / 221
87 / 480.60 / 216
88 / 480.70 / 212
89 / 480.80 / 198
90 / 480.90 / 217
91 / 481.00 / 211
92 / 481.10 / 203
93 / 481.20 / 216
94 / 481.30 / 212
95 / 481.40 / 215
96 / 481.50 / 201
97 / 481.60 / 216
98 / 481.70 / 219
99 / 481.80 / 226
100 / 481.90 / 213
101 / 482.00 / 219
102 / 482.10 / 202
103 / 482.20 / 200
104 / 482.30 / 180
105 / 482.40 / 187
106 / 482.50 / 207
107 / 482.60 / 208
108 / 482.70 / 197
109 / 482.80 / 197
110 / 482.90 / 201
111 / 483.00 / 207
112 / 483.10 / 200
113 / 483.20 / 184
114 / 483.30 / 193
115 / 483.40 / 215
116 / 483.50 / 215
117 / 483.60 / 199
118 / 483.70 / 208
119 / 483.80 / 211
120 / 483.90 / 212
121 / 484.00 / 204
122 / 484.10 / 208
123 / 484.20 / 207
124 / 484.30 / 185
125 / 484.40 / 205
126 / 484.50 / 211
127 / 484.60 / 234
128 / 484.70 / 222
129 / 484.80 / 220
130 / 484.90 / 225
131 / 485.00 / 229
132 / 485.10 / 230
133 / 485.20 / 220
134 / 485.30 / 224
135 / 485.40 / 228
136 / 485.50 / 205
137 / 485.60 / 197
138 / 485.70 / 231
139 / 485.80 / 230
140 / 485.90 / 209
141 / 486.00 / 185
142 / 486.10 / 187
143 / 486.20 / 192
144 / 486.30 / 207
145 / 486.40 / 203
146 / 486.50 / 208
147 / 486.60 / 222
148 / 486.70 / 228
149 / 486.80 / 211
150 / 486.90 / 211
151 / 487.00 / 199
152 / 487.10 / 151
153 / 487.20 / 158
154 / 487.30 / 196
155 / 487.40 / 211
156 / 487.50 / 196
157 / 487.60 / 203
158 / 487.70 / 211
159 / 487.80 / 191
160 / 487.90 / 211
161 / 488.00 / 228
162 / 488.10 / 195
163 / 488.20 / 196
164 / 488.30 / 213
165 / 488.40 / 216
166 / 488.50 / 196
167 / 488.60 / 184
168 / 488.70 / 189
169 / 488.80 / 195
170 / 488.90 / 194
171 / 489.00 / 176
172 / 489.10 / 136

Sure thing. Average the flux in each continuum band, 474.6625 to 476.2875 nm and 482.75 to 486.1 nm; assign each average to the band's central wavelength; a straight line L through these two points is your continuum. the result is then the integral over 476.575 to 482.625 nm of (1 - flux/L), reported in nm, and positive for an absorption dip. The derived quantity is 0.49 nm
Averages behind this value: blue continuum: 208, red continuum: 210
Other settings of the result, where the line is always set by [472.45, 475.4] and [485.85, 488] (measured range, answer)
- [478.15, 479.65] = 0.23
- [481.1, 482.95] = 0.00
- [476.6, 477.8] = 0.20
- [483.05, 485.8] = -0.12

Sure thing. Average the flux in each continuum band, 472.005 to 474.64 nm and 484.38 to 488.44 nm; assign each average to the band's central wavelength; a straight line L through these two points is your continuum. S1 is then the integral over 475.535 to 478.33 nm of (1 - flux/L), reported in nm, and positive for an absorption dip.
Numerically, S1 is 0.476 nm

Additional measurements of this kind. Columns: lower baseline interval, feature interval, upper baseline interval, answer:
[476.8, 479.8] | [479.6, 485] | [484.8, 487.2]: -0.40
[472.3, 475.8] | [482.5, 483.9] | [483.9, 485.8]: 0.08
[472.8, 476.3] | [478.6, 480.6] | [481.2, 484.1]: 0.09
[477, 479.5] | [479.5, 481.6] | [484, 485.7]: -0.24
